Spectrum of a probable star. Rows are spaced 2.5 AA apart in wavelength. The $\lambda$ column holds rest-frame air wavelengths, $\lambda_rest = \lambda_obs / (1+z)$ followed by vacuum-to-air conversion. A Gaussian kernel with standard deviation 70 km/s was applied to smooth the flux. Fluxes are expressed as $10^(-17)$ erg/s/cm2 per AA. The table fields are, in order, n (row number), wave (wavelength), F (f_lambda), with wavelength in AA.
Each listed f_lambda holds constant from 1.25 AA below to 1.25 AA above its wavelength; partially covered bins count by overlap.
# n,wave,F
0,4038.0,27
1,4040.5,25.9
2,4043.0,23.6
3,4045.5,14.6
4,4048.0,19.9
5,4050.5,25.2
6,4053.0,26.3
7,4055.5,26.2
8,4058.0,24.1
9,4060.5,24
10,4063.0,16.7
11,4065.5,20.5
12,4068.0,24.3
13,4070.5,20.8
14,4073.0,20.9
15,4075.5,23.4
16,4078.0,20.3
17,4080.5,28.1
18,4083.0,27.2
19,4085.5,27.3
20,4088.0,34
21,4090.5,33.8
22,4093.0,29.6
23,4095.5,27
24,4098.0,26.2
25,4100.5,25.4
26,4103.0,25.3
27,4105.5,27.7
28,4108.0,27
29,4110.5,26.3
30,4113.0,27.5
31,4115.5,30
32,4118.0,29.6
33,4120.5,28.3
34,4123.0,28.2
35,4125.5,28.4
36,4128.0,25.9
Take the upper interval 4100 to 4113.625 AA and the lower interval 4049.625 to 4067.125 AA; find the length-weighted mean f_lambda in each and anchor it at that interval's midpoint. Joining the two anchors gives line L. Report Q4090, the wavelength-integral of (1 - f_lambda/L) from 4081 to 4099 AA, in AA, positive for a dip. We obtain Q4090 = -2.8 AA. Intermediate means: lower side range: 23.3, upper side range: 26.6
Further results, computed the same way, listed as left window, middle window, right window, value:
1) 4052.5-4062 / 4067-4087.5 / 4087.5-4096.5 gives 2.91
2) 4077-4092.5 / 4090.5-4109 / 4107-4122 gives 0.68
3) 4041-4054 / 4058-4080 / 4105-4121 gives 2.09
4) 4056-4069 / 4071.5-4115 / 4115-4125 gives -1.99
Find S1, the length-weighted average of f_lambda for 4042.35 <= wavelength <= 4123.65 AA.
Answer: 25.4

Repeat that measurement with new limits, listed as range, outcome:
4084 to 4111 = 28.2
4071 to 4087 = 24.5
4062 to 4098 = 25.4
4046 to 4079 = 22.3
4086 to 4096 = 31.1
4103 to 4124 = 27.9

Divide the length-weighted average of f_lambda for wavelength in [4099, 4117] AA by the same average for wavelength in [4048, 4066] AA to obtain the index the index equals 1.2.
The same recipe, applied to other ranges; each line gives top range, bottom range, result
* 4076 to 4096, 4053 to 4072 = 1.25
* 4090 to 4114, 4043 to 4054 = 1.27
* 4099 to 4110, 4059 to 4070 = 1.23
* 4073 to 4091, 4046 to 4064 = 1.18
